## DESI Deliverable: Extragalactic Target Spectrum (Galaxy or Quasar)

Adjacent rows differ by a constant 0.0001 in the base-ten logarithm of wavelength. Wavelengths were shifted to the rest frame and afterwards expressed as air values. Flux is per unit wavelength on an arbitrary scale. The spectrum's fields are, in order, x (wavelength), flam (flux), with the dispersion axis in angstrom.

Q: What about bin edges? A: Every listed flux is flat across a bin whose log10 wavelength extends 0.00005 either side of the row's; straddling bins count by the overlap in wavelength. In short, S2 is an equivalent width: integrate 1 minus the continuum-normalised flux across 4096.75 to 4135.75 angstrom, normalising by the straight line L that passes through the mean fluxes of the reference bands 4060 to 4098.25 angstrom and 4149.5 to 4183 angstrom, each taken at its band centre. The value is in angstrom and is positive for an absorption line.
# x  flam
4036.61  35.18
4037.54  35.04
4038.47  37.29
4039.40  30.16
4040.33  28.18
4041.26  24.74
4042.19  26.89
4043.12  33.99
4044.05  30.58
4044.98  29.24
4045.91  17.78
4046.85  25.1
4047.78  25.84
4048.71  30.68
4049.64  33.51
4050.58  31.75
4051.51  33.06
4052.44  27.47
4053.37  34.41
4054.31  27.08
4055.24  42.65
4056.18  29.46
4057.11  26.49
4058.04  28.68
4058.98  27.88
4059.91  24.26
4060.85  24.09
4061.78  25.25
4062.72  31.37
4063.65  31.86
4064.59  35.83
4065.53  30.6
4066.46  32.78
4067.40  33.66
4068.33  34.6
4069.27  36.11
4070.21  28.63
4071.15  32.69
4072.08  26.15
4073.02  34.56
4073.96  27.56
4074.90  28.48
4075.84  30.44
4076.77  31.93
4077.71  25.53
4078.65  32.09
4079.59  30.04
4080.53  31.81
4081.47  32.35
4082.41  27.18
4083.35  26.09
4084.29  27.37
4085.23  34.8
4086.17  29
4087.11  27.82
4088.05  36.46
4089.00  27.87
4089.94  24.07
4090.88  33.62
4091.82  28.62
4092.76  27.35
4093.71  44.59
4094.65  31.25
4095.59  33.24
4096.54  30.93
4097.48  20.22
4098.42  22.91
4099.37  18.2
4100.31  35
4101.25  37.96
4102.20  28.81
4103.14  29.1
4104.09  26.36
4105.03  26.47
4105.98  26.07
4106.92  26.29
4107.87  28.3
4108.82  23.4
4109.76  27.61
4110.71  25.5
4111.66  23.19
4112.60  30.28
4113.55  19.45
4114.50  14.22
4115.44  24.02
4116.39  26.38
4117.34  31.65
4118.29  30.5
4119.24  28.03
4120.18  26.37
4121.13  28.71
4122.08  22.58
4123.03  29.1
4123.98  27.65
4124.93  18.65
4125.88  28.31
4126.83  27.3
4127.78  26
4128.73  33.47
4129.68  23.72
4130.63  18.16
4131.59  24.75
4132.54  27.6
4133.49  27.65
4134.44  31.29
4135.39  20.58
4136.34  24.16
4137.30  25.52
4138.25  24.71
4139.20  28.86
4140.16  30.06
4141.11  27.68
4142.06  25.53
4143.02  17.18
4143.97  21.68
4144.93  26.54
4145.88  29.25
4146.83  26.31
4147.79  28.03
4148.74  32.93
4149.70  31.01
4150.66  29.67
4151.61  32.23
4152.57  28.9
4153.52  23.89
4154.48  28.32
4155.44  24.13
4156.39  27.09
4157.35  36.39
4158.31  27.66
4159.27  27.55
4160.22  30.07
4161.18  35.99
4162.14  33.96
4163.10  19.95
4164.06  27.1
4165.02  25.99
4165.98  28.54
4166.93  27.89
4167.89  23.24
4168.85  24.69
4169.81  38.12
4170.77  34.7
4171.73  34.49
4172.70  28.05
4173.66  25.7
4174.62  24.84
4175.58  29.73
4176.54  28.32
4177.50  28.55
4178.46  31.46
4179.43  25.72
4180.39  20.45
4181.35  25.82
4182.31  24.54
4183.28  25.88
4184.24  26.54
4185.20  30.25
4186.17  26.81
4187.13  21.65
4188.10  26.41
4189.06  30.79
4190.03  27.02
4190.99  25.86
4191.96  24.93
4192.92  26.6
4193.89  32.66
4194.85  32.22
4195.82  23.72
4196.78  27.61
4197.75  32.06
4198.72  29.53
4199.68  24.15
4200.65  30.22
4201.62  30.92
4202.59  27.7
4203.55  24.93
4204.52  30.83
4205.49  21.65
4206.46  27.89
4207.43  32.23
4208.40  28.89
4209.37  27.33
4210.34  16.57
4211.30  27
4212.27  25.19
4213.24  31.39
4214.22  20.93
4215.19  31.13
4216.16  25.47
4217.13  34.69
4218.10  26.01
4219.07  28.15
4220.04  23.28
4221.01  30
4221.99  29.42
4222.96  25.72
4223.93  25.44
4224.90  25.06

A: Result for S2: 4.39 angstrom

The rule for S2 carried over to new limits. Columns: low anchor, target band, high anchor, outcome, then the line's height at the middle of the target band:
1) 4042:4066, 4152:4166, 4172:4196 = -0.43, 27.5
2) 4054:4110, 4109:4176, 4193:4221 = 3.65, 28.7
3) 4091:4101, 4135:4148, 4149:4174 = 1.70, 29.2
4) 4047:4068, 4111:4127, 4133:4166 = 1.61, 28.5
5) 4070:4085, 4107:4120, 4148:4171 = 1.68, 29.4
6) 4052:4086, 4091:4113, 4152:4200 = 0.89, 29.6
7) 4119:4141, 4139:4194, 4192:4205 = -0.63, 27.5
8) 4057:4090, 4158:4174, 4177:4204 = -0.69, 27.9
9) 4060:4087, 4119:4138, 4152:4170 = 2.03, 29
